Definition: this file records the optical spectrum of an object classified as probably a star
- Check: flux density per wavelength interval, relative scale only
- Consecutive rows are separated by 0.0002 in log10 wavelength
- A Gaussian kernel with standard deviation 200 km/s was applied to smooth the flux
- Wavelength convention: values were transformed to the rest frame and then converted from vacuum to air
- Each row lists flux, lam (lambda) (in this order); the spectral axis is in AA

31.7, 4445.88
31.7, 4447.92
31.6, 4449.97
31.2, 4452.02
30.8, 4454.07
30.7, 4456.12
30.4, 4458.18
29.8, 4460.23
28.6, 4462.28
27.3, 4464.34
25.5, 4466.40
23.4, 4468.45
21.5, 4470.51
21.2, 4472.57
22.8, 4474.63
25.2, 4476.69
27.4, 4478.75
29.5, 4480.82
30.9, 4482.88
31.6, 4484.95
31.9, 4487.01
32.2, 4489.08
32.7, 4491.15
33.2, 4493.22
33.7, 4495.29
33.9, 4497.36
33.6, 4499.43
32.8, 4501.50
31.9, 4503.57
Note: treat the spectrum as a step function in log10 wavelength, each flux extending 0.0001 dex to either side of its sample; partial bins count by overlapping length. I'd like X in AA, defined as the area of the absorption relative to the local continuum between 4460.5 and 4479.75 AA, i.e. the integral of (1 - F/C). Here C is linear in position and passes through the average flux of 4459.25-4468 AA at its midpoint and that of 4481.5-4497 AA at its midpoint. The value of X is 2.5 AA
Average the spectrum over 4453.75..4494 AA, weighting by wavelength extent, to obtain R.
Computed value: 28.3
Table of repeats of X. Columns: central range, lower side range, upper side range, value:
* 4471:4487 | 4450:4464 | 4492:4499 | 2.54 AA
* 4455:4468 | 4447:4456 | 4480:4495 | 1.21 AA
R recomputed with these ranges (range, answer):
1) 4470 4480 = 23.8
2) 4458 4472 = 26.2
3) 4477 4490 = 30.3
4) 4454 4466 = 29.3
